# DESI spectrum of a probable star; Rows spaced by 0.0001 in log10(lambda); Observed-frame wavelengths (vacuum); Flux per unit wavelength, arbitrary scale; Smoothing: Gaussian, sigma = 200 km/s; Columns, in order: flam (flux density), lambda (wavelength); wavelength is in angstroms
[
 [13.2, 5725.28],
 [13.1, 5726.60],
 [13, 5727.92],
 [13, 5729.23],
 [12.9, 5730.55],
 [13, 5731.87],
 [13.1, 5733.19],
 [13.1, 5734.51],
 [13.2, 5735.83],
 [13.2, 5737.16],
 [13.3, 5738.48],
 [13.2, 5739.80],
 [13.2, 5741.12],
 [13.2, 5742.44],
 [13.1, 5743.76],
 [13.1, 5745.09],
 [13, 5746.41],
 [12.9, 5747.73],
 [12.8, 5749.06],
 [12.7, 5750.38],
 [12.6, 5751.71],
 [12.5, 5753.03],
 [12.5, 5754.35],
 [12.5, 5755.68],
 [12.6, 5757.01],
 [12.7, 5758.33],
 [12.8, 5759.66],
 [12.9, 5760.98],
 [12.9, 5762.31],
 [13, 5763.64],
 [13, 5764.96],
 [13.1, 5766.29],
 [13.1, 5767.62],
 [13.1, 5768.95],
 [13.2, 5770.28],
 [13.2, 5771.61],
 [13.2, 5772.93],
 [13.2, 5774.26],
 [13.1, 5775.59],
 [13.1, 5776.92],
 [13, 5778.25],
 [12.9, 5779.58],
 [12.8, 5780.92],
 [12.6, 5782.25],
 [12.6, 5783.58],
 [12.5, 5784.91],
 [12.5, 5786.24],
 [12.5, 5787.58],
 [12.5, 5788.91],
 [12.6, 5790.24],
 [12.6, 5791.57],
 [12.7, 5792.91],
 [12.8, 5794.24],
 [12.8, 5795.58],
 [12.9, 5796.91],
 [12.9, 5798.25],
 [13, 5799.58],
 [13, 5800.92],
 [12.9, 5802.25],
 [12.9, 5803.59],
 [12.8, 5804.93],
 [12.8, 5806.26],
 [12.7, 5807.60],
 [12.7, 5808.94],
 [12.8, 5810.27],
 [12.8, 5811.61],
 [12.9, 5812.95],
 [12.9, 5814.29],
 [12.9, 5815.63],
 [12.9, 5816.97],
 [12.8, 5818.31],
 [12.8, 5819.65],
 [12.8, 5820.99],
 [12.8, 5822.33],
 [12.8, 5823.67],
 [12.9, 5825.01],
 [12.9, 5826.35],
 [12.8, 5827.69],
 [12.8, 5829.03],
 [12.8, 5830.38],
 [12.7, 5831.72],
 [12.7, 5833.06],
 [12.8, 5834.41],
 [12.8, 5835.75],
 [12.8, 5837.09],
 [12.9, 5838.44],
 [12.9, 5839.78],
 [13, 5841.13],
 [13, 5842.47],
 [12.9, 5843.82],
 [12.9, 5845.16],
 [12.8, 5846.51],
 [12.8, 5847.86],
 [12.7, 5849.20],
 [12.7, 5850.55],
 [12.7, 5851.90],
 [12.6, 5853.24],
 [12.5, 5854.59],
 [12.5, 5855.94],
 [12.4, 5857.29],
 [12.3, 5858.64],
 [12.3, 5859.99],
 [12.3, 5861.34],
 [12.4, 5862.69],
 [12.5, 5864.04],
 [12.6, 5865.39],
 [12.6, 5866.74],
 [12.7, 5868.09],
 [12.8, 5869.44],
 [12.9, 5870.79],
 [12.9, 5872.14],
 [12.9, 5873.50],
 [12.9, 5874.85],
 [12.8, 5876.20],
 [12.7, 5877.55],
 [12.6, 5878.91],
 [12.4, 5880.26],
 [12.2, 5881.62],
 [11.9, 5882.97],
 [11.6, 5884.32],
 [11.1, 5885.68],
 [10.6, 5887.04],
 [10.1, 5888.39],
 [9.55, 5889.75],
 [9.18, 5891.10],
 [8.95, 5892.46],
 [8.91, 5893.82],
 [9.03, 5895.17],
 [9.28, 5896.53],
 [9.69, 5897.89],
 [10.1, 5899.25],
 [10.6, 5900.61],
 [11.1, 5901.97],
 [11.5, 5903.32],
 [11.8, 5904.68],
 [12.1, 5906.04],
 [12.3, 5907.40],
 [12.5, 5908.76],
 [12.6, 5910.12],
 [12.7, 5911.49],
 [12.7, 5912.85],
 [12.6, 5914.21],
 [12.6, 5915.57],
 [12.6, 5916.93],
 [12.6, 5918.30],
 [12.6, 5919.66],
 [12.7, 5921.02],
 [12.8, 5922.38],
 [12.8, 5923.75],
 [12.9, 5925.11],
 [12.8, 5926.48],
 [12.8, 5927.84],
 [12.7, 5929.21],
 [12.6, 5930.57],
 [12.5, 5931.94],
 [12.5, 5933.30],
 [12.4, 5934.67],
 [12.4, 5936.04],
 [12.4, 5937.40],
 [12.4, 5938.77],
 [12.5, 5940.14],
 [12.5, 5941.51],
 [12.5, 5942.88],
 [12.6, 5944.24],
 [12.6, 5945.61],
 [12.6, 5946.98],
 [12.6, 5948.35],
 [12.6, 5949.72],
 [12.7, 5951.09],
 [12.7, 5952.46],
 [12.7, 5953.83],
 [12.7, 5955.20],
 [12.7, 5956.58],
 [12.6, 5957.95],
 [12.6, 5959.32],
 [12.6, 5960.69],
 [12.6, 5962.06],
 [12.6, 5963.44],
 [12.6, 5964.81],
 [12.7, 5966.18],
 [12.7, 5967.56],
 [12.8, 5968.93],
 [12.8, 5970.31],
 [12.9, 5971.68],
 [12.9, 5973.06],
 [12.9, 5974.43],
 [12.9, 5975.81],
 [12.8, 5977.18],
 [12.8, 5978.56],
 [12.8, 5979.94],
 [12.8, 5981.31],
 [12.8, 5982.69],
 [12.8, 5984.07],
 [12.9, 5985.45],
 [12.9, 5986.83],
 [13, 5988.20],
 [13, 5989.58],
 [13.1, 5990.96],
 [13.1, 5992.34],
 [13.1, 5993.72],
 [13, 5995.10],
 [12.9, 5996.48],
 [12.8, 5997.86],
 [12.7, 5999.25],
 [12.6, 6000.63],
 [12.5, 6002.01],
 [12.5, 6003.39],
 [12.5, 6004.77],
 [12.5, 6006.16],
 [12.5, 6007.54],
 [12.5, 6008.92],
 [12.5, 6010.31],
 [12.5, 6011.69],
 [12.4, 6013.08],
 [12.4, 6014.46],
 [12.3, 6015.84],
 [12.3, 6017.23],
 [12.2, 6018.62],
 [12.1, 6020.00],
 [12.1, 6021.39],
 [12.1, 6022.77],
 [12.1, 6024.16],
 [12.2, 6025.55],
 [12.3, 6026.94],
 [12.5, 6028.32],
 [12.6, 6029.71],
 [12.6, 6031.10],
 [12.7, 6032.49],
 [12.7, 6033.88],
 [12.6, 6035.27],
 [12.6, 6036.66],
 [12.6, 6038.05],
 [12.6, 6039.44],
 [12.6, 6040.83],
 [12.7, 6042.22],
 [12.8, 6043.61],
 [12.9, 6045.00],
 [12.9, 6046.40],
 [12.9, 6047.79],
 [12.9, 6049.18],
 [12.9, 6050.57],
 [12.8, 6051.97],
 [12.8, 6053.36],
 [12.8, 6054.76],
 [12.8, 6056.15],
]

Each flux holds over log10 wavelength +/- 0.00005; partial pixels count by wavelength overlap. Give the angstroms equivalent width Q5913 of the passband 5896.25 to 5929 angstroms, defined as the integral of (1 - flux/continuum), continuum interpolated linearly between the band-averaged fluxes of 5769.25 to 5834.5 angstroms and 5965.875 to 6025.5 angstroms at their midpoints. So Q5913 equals 1.7 angstroms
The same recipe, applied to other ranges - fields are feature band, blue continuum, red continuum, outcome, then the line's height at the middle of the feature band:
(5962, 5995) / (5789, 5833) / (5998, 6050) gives -0.7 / 12.6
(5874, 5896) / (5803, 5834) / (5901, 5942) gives 2.7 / 12.6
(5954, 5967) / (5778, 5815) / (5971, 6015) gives 0.1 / 12.8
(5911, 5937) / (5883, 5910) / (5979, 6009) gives -3.3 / 11.2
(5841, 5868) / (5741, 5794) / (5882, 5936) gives -1.2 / 12.1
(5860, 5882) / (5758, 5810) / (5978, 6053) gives 0.3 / 12.8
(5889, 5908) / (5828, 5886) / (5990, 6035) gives 3.5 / 12.6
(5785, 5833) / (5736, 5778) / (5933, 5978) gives 0.4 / 12.9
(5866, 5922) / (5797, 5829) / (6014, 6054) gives 4.7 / 12.7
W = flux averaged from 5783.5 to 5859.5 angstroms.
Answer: 12.8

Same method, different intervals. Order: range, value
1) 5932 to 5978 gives 12.6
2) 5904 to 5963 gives 12.6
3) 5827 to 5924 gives 12.1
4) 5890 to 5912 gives 10.7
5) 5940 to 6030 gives 12.6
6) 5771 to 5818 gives 12.8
